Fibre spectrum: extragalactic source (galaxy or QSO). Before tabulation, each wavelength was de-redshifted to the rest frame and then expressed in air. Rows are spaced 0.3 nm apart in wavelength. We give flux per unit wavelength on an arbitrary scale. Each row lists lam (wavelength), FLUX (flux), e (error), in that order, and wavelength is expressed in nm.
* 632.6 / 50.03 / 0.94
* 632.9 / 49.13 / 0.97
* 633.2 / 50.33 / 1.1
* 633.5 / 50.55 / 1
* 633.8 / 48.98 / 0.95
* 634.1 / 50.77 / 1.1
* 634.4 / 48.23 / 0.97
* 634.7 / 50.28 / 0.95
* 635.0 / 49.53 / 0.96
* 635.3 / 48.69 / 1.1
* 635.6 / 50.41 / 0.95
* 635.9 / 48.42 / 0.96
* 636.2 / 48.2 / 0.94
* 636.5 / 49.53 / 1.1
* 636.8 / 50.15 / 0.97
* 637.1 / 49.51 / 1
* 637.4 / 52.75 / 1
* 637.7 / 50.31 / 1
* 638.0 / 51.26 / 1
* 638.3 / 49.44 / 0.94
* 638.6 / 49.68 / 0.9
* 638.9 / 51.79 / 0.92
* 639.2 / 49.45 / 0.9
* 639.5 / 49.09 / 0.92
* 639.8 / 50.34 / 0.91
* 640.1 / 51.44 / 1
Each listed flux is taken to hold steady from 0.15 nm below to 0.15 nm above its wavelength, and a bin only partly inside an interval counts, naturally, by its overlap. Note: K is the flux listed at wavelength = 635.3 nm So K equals 48.69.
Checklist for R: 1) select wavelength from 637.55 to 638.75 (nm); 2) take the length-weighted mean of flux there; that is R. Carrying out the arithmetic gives 50.2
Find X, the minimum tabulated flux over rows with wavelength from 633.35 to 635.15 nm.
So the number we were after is 48.23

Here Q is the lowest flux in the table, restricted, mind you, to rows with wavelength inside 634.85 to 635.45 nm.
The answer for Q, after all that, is 48.69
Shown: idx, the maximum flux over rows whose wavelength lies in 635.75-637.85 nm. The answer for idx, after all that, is 52.75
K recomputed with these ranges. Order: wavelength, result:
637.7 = 50.31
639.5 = 49.09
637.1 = 49.51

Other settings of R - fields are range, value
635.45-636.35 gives 49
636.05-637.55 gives 50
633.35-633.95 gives 49.8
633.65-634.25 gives 49.9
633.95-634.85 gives 49.8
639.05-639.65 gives 49.3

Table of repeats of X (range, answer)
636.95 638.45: 49.44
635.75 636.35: 48.2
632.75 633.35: 49.13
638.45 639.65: 49.09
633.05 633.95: 48.98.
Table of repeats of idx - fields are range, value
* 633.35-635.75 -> 50.77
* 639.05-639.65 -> 49.45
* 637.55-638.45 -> 51.26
